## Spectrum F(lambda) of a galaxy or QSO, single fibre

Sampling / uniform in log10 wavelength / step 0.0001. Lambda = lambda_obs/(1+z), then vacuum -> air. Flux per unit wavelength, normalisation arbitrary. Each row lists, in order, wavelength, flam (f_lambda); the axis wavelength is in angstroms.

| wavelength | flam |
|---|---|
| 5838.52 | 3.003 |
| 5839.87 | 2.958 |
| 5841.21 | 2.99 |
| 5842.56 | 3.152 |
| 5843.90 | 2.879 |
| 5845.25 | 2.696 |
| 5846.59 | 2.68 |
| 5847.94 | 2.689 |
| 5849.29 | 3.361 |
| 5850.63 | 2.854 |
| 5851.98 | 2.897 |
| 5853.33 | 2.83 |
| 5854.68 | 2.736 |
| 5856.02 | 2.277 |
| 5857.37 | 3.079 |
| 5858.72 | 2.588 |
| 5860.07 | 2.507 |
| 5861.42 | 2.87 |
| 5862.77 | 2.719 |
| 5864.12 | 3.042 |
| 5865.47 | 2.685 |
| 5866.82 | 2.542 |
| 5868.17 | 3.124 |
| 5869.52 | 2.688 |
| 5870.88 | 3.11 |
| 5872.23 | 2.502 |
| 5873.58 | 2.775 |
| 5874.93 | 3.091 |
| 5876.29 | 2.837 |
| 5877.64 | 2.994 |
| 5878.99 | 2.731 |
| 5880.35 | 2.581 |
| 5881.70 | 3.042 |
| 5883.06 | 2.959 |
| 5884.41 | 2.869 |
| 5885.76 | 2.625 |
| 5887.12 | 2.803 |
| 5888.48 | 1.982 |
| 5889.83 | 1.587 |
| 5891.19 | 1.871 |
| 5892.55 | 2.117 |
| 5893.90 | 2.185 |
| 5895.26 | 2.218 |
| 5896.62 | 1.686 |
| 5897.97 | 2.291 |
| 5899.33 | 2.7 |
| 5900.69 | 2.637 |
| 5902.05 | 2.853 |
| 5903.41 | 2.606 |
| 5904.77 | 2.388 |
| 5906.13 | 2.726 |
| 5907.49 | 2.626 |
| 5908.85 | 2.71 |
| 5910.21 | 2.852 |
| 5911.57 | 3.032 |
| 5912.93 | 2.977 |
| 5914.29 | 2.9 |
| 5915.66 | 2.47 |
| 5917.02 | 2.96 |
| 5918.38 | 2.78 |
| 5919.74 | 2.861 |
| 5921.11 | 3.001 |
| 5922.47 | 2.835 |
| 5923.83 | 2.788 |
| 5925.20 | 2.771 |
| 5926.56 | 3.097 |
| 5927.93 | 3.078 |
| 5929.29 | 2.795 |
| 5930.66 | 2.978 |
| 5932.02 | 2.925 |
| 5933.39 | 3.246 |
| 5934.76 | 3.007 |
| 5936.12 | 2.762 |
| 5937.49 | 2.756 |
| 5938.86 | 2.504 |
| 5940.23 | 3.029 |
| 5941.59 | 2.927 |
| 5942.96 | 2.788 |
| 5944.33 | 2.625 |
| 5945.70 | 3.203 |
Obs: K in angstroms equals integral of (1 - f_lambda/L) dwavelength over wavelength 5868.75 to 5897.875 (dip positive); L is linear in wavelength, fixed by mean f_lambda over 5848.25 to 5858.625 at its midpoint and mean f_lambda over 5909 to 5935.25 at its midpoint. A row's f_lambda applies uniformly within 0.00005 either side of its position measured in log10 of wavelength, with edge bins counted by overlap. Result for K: 3.4 angstroms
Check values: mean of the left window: 2.84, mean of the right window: 2.91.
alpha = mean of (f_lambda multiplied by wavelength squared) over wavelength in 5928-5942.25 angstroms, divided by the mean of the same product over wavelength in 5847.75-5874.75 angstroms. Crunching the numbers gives 1.06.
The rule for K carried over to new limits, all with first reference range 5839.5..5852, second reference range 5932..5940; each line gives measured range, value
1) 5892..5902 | 2.0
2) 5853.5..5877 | 1.0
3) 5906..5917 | 0.3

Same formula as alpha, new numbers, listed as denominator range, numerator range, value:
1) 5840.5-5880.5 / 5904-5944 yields 1.03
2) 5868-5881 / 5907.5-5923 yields 1.02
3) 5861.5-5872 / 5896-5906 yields 0.88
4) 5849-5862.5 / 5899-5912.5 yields 0.99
